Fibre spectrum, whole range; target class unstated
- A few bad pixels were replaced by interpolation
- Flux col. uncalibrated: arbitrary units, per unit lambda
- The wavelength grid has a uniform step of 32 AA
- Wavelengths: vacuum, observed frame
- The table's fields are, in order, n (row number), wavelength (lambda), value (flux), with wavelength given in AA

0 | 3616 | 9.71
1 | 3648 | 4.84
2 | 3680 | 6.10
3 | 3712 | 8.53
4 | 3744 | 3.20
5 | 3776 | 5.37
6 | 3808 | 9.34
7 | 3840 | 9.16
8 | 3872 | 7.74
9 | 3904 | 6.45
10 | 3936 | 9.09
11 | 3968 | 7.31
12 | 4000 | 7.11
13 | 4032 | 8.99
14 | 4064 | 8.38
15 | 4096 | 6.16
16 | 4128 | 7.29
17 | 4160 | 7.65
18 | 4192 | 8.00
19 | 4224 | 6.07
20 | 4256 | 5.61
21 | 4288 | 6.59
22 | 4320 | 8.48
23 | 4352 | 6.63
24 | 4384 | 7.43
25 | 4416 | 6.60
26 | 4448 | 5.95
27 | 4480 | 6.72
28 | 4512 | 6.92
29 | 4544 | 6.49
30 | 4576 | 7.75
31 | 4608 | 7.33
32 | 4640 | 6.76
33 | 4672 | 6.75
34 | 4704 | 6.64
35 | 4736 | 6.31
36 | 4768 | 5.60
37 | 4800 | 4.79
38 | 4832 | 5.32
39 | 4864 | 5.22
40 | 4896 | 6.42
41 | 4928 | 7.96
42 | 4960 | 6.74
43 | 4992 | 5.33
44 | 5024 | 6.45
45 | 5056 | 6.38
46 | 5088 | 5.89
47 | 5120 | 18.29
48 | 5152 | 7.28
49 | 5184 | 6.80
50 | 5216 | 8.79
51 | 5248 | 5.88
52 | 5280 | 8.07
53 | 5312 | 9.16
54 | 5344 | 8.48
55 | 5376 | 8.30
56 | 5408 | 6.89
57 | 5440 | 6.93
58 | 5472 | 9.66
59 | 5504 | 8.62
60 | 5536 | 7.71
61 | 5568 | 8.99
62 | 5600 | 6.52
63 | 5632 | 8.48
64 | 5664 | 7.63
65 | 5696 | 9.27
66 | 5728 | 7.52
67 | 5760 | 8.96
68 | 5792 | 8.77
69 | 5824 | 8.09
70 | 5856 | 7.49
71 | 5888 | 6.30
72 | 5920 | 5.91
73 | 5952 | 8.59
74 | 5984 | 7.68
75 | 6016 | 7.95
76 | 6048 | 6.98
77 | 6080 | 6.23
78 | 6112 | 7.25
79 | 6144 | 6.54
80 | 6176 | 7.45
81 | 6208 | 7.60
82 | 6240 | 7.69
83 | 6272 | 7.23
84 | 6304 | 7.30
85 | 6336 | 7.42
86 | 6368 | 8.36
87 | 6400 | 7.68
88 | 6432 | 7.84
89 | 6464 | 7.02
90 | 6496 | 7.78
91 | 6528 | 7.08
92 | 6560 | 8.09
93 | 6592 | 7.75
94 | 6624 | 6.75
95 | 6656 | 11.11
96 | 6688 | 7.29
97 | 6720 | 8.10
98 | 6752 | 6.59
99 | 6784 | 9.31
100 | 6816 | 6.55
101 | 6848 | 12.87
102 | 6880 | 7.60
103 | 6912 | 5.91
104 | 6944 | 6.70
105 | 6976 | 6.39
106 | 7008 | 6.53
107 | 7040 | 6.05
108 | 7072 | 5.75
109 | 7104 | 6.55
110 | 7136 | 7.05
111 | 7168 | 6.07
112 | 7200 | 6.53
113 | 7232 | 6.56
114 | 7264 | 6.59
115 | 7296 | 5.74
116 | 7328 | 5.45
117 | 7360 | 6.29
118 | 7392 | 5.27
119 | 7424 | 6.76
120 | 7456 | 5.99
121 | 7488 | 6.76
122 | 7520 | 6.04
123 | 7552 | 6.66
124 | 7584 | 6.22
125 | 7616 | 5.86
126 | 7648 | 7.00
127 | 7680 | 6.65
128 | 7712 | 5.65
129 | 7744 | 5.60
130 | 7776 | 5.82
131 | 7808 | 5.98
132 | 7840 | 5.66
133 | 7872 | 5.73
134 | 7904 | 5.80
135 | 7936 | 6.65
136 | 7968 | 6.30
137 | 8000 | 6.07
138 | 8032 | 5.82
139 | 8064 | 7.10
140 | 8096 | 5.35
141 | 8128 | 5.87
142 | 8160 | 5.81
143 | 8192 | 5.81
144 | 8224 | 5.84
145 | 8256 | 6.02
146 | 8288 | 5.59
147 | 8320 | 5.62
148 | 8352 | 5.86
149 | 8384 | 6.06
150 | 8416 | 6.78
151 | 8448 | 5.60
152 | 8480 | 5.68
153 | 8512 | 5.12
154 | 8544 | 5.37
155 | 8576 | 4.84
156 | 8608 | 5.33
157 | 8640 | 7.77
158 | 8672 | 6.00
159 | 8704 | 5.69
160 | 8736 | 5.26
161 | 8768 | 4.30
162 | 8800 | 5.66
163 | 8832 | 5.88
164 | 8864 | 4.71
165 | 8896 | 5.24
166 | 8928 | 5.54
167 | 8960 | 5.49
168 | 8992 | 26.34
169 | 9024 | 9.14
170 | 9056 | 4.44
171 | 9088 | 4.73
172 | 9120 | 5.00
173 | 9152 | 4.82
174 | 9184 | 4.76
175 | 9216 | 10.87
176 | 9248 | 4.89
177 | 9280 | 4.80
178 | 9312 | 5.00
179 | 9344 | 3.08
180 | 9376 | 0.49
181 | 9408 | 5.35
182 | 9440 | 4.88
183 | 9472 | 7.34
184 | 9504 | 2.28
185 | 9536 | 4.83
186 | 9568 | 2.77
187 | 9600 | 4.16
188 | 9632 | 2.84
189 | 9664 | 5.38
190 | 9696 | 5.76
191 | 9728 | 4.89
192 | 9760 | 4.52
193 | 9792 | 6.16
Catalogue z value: 0.37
